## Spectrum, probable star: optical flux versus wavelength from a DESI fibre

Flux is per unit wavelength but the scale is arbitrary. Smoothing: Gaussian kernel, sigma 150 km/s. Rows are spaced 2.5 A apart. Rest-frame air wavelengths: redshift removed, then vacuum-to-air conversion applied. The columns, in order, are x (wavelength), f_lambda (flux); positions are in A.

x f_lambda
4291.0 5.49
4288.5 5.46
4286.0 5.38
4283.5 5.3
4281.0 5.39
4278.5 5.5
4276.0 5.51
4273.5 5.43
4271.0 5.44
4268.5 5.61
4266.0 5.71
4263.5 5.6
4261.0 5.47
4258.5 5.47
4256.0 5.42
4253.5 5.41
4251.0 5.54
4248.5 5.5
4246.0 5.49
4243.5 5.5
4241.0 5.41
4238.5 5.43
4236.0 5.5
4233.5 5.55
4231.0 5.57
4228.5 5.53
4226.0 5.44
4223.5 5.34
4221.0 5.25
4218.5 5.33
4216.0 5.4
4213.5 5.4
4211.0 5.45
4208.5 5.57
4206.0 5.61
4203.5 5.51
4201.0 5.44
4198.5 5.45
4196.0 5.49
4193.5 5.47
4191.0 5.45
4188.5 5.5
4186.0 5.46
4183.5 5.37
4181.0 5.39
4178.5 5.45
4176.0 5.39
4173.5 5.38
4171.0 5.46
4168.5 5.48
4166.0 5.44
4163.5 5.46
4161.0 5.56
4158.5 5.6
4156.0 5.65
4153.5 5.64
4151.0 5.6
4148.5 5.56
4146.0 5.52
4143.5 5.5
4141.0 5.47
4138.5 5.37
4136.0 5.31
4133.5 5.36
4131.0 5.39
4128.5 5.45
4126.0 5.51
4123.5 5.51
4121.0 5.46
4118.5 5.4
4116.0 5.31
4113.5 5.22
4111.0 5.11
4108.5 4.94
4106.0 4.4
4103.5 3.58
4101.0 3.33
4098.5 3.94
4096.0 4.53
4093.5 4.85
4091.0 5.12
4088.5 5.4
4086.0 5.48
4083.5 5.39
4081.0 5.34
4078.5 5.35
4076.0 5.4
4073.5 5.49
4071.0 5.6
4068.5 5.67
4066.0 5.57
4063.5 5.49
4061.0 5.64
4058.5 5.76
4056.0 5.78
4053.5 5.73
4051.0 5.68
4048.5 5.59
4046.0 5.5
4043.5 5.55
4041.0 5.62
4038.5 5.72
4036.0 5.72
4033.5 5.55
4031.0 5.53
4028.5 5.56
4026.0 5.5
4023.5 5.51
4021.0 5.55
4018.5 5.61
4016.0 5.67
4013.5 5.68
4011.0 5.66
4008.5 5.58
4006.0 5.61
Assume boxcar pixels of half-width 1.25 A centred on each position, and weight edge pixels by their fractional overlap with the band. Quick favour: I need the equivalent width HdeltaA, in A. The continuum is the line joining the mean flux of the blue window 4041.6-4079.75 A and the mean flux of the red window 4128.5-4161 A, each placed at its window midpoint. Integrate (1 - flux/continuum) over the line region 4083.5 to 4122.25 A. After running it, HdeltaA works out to 5.03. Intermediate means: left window 5.59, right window 5.5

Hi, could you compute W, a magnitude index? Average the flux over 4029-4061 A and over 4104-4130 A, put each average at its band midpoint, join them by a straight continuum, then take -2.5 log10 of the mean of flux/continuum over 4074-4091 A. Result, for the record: 0.01 mag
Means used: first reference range 5.64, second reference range 5.18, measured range 5.38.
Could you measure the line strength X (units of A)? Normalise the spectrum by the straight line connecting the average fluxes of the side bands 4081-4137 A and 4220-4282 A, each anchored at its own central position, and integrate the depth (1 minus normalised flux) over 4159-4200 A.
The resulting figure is -1.7 A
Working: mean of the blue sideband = 5.01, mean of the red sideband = 5.48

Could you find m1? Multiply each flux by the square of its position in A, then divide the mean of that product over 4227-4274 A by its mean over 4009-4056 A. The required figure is 1.09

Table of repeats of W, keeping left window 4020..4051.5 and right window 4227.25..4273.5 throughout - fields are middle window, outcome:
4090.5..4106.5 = 0.30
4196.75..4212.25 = 0.00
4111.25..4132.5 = 0.03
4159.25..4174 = 0.01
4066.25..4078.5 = 0.01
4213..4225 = 0.03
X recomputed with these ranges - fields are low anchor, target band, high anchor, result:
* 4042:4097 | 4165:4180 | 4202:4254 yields 0.1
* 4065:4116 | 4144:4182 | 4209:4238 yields -2.0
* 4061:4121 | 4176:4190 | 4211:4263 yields -0.3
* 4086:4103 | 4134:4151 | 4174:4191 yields -1.5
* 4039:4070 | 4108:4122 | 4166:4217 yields 0.8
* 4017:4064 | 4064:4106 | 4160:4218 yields 4.3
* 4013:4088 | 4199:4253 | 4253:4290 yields 0.3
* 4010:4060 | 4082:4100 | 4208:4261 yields 2.0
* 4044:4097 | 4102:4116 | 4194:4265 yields 2.0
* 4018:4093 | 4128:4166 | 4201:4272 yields 0.1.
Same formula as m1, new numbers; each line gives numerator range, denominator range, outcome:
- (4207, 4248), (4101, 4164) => 1.08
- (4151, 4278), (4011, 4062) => 1.06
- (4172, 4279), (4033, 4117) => 1.12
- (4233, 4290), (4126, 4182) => 1.05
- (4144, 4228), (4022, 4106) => 1.10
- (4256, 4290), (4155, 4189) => 1.05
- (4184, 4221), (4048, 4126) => 1.11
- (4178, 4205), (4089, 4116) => 1.25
